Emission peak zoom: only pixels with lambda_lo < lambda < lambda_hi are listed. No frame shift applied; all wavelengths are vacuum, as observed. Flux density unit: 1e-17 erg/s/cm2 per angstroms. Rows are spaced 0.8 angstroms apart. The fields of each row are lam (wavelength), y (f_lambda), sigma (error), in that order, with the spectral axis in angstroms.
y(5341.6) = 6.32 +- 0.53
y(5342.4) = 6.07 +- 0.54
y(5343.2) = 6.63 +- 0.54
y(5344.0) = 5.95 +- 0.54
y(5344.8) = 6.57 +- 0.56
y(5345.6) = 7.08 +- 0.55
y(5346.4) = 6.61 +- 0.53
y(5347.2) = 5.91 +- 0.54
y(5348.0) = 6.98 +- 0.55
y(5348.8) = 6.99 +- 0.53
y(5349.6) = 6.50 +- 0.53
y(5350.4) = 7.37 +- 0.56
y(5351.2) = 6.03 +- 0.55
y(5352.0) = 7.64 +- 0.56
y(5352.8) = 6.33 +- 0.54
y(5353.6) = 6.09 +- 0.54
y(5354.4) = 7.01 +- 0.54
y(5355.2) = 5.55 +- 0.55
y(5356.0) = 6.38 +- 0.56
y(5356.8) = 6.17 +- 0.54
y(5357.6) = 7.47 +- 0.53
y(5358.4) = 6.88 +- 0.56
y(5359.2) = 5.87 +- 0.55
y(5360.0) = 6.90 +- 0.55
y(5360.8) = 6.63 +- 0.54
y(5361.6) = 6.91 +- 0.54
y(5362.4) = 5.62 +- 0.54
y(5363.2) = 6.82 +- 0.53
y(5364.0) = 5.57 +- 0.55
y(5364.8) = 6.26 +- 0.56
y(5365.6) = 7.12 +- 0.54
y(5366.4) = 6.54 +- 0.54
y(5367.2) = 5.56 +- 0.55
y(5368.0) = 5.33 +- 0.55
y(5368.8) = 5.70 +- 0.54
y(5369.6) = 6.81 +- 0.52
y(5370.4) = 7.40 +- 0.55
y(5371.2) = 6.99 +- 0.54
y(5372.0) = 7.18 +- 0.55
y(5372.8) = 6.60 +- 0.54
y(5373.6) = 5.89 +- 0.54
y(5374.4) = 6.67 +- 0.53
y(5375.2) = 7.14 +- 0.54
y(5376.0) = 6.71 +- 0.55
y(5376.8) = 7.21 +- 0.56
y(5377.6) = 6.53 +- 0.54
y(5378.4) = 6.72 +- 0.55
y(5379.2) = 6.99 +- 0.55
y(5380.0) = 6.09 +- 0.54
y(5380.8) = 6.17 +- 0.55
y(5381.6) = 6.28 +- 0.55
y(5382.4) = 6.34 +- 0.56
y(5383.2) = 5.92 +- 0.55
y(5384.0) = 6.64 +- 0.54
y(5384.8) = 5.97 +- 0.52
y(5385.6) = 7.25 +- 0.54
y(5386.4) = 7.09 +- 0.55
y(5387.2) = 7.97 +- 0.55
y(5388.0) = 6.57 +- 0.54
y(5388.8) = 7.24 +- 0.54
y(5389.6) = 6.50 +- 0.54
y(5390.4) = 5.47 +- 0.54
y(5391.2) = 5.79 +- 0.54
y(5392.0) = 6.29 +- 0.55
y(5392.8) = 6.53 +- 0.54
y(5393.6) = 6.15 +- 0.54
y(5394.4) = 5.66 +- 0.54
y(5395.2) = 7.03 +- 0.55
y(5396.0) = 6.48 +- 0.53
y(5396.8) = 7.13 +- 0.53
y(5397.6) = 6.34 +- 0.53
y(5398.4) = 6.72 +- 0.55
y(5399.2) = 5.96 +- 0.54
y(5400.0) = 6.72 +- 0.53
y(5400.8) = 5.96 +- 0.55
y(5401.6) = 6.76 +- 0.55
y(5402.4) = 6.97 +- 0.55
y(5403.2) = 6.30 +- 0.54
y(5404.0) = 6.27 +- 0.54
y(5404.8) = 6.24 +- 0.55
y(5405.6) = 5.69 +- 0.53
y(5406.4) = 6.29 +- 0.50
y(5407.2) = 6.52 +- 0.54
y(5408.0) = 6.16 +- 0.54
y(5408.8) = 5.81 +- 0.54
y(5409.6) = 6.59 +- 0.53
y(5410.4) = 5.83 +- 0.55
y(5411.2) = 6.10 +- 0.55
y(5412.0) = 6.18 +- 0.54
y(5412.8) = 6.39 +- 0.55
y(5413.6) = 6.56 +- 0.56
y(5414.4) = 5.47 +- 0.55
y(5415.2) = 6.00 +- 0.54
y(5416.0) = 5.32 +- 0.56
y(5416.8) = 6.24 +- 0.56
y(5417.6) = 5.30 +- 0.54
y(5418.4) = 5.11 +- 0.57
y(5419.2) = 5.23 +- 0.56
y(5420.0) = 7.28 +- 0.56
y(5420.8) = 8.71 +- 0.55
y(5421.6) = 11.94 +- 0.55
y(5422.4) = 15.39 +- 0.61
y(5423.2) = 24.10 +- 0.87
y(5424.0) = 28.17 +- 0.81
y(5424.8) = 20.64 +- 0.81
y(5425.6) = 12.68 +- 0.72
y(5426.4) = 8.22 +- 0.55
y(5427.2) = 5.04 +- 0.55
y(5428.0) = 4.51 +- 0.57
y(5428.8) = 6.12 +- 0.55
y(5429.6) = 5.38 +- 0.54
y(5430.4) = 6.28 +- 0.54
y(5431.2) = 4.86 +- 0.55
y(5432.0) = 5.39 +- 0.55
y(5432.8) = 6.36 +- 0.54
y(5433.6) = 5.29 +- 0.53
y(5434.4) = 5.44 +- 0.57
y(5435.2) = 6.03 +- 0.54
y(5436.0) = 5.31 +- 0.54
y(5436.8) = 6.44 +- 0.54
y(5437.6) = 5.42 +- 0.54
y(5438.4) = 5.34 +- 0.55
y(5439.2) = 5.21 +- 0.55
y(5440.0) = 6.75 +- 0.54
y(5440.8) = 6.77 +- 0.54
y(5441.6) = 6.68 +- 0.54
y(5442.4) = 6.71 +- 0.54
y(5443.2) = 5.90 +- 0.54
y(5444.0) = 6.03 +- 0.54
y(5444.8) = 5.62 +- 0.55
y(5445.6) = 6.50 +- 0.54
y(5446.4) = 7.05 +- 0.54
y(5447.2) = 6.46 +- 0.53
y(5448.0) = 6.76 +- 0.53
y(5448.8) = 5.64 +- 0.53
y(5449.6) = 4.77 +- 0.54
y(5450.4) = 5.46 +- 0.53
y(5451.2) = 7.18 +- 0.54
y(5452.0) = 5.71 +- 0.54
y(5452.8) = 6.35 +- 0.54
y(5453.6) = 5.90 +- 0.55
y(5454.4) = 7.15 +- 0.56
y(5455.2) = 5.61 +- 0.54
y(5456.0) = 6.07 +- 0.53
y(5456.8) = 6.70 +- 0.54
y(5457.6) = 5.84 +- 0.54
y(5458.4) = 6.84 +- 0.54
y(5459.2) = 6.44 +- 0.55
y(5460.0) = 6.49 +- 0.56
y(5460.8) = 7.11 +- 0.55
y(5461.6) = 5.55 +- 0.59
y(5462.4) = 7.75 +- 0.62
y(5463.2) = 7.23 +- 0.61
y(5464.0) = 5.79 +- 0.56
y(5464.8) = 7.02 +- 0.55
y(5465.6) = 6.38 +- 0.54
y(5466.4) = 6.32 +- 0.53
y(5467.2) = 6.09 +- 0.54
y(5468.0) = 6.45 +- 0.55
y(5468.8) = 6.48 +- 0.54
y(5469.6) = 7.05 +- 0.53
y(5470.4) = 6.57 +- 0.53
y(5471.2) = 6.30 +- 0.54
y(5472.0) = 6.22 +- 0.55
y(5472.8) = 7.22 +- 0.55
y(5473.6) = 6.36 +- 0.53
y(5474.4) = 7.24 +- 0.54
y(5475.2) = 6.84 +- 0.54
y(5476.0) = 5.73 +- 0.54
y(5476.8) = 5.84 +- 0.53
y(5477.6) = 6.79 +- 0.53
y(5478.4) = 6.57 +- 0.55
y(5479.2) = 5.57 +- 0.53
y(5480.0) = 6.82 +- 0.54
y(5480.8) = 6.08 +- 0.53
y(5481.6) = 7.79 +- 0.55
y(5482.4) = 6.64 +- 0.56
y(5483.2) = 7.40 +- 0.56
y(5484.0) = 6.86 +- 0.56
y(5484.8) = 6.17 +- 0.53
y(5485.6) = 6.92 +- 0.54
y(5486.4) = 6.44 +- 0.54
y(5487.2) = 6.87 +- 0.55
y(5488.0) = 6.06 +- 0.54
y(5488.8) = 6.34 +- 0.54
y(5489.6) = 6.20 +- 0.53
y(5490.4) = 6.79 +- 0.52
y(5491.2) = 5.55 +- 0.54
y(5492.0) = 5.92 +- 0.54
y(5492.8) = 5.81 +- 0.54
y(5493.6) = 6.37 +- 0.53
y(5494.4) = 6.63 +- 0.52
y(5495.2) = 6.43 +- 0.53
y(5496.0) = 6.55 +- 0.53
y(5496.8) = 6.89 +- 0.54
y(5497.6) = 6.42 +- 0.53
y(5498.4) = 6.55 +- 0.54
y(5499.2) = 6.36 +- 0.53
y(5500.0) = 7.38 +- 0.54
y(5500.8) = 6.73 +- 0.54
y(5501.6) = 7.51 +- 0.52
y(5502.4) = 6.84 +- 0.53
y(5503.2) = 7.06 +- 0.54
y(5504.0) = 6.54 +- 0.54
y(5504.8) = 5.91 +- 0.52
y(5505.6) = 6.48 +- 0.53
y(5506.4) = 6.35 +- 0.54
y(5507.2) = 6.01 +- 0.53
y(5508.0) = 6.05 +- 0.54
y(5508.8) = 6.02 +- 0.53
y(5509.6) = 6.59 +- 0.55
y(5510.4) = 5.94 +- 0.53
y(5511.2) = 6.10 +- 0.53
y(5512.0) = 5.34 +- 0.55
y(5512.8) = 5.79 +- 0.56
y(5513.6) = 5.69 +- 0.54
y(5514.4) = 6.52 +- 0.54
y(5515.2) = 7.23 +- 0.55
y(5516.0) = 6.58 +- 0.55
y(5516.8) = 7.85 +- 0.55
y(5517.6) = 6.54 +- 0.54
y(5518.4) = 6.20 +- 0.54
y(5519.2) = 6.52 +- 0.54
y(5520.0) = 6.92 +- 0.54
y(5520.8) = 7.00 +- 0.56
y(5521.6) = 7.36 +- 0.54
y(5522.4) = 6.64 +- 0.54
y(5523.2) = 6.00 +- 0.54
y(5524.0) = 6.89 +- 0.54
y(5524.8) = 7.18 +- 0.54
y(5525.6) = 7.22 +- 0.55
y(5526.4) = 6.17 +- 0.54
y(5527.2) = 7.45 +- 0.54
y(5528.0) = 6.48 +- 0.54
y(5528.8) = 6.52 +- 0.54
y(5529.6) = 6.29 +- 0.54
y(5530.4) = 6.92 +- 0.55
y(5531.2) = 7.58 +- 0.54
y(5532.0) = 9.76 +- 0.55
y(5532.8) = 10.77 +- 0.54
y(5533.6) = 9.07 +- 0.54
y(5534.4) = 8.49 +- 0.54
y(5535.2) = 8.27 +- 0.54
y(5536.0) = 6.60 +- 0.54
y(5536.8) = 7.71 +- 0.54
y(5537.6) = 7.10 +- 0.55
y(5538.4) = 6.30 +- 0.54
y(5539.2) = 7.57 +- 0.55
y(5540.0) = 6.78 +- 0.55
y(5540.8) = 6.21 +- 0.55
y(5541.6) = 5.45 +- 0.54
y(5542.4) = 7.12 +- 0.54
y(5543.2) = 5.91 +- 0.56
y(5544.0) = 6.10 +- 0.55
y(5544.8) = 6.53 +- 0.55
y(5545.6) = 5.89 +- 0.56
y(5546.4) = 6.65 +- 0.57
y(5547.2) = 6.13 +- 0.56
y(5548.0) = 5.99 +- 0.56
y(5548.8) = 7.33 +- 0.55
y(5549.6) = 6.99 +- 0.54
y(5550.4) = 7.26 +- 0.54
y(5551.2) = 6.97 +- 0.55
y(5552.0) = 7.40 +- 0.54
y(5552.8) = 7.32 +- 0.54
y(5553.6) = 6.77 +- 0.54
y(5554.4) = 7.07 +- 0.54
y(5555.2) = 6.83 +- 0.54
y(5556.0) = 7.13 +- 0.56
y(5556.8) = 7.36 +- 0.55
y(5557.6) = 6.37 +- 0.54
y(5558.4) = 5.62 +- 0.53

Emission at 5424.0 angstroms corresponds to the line H-beta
